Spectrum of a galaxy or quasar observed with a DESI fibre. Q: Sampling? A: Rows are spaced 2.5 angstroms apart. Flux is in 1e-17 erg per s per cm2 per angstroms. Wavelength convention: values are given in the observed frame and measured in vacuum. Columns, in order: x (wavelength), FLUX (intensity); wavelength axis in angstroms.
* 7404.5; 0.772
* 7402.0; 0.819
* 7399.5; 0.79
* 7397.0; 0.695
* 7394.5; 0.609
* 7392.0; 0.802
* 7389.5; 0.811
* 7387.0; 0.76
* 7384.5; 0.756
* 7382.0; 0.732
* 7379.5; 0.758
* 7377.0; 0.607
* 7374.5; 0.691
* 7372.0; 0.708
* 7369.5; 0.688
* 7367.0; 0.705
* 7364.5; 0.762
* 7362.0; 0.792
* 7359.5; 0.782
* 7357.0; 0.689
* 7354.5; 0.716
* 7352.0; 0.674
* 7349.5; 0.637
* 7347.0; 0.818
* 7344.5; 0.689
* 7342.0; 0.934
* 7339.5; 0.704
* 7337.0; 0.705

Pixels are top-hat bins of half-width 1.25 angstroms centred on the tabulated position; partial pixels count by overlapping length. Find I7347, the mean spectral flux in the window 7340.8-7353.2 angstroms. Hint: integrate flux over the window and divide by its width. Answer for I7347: 0.75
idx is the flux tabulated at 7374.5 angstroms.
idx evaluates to 0.691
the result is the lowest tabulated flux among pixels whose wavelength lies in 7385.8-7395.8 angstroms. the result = 0.609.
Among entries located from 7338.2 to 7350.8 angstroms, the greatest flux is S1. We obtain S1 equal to 0.934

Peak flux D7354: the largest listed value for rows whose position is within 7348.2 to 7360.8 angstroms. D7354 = 0.782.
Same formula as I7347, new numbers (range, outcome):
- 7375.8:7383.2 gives 0.699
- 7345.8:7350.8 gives 0.726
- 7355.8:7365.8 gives 0.756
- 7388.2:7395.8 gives 0.74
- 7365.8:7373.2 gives 0.7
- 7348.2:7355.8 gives 0.677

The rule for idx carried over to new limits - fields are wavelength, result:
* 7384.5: 0.756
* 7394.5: 0.609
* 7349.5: 0.637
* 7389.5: 0.811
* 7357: 0.689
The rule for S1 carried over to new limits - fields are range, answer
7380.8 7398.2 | 0.811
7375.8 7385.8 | 0.758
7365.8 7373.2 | 0.708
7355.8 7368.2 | 0.792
